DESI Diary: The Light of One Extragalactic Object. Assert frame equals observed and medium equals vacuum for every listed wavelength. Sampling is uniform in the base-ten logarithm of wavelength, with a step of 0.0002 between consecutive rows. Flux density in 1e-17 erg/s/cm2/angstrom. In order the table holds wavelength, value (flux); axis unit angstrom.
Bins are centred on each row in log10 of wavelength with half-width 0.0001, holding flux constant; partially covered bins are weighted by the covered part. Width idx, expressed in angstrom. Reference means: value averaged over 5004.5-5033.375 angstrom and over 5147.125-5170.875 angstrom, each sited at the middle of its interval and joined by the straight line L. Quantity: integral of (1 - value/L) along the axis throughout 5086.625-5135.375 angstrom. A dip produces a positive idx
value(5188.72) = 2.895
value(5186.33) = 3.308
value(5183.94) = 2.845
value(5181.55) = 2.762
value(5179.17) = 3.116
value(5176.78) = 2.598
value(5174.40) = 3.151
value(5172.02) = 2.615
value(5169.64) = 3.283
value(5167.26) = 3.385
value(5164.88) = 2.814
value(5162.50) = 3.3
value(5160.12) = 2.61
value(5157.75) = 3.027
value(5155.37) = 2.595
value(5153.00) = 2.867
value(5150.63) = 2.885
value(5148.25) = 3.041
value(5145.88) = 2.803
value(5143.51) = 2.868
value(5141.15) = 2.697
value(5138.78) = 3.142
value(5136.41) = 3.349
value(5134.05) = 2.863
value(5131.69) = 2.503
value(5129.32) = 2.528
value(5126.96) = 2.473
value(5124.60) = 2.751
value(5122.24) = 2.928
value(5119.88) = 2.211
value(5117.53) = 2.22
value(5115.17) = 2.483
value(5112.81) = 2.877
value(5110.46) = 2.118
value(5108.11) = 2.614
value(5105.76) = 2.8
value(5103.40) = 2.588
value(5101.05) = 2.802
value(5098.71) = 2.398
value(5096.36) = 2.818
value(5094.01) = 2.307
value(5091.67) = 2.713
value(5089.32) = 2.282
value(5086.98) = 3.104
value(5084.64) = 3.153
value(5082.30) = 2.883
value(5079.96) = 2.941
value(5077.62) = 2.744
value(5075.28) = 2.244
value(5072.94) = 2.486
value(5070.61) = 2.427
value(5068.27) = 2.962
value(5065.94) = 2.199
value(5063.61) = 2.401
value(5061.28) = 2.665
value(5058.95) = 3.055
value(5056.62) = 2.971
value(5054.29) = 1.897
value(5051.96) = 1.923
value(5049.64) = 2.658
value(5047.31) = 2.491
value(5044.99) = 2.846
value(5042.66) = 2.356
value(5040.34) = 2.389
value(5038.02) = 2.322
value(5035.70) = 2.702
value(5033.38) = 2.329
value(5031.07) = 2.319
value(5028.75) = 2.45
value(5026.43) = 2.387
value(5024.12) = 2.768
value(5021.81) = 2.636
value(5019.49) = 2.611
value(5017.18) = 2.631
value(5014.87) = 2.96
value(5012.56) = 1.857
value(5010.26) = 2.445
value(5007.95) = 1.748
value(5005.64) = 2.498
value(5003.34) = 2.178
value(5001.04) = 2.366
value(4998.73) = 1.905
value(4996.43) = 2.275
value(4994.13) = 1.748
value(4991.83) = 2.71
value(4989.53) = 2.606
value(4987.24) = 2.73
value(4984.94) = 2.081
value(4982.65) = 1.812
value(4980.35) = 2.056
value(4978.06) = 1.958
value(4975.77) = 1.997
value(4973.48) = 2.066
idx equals 3.7 angstrom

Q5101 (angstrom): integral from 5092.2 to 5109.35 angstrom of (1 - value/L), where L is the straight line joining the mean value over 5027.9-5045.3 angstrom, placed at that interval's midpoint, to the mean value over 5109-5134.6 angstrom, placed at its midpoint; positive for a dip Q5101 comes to -0.7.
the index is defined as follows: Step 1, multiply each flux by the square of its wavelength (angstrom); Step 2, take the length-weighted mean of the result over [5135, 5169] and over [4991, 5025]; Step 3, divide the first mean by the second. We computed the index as 1.33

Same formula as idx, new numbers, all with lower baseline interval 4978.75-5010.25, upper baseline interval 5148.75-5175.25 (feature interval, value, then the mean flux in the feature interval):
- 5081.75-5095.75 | -0.6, 2.74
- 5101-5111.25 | 0.5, 2.58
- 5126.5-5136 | 0.5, 2.66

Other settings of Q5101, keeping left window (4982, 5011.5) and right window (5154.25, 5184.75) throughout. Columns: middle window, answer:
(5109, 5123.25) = 1.3 angstrom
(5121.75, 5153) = -0.3 angstrom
